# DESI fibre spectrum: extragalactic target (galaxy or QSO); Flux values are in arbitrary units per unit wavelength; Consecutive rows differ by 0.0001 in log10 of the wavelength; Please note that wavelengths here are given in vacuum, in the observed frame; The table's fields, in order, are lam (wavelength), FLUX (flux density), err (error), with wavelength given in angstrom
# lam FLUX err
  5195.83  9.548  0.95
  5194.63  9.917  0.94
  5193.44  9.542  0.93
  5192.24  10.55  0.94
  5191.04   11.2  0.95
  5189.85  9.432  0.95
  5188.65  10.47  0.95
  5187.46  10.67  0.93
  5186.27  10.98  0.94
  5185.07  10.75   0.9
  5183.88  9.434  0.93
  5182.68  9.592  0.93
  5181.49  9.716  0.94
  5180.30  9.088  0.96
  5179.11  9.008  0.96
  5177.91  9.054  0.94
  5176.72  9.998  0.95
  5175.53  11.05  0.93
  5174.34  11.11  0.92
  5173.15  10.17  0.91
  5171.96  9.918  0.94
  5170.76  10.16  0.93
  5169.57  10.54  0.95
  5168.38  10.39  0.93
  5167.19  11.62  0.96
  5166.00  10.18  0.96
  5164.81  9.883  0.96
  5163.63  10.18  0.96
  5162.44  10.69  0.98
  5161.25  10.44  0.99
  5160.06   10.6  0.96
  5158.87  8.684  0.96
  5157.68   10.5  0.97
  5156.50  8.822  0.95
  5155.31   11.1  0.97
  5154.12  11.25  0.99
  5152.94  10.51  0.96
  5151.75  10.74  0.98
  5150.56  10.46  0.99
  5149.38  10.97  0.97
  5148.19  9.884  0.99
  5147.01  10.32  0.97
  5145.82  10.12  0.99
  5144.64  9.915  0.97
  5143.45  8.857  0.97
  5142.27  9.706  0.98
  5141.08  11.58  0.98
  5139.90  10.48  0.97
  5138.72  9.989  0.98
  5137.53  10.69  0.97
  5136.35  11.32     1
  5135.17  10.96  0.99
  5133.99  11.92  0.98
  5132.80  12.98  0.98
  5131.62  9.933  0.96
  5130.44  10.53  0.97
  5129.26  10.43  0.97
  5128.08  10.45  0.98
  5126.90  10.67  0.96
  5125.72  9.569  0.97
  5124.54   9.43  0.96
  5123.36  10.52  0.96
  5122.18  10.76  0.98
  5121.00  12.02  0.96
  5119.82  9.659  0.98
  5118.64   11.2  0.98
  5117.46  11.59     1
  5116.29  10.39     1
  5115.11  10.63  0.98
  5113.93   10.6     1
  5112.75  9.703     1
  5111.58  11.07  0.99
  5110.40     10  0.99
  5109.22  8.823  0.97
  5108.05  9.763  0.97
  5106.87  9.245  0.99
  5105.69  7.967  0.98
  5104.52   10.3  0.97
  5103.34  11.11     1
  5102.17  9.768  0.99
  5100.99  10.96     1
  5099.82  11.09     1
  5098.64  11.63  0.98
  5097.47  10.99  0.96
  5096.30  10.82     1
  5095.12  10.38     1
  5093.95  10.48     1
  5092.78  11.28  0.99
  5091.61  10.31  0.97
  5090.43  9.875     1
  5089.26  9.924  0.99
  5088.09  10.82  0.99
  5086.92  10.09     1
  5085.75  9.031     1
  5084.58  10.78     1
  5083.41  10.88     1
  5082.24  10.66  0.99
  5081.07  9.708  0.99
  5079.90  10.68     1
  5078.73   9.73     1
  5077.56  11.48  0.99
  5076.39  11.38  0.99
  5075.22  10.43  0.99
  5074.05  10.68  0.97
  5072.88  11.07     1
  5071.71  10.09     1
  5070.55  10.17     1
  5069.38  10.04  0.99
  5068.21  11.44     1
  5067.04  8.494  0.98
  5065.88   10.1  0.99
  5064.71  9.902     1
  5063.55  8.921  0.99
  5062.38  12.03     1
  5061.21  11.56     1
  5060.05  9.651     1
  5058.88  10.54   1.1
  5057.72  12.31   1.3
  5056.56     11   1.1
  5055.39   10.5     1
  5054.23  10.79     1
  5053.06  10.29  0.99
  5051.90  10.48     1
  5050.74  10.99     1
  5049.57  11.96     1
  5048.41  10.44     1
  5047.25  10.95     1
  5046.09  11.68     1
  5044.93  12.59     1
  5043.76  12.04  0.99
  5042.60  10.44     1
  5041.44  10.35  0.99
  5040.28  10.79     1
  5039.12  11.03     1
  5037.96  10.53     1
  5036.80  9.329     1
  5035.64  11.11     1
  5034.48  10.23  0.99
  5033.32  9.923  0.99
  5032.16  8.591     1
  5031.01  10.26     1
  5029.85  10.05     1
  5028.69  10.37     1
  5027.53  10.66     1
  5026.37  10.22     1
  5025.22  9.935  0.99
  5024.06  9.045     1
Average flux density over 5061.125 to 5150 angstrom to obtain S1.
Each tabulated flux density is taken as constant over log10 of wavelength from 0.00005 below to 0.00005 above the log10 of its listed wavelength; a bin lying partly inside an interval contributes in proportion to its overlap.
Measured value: 10.4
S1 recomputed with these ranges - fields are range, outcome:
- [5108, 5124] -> 10.5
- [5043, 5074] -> 10.8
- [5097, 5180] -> 10.4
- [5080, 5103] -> 10.5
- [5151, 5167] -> 10.3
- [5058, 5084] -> 10.5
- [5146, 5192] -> 10.3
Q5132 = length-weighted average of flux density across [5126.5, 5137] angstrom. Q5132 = 11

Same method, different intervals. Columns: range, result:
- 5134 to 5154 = 10.5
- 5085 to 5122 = 10.4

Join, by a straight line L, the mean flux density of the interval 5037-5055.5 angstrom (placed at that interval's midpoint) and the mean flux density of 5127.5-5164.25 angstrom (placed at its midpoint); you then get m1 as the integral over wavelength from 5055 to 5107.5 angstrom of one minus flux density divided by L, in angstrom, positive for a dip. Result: 1.7 angstrom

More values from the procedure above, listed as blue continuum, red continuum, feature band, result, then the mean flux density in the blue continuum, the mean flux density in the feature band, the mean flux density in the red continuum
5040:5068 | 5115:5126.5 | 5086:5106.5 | 0.45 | 10.8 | 10.4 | 10.6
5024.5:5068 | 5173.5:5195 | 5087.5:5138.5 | -0.90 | 10.6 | 10.5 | 10.1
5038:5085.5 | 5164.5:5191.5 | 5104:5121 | 0.56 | 10.7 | 10.1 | 10.2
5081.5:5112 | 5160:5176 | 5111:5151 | -0.68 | 10.3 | 10.6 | 10.5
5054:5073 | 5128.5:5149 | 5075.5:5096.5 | 0.12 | 10.5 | 10.5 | 10.6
